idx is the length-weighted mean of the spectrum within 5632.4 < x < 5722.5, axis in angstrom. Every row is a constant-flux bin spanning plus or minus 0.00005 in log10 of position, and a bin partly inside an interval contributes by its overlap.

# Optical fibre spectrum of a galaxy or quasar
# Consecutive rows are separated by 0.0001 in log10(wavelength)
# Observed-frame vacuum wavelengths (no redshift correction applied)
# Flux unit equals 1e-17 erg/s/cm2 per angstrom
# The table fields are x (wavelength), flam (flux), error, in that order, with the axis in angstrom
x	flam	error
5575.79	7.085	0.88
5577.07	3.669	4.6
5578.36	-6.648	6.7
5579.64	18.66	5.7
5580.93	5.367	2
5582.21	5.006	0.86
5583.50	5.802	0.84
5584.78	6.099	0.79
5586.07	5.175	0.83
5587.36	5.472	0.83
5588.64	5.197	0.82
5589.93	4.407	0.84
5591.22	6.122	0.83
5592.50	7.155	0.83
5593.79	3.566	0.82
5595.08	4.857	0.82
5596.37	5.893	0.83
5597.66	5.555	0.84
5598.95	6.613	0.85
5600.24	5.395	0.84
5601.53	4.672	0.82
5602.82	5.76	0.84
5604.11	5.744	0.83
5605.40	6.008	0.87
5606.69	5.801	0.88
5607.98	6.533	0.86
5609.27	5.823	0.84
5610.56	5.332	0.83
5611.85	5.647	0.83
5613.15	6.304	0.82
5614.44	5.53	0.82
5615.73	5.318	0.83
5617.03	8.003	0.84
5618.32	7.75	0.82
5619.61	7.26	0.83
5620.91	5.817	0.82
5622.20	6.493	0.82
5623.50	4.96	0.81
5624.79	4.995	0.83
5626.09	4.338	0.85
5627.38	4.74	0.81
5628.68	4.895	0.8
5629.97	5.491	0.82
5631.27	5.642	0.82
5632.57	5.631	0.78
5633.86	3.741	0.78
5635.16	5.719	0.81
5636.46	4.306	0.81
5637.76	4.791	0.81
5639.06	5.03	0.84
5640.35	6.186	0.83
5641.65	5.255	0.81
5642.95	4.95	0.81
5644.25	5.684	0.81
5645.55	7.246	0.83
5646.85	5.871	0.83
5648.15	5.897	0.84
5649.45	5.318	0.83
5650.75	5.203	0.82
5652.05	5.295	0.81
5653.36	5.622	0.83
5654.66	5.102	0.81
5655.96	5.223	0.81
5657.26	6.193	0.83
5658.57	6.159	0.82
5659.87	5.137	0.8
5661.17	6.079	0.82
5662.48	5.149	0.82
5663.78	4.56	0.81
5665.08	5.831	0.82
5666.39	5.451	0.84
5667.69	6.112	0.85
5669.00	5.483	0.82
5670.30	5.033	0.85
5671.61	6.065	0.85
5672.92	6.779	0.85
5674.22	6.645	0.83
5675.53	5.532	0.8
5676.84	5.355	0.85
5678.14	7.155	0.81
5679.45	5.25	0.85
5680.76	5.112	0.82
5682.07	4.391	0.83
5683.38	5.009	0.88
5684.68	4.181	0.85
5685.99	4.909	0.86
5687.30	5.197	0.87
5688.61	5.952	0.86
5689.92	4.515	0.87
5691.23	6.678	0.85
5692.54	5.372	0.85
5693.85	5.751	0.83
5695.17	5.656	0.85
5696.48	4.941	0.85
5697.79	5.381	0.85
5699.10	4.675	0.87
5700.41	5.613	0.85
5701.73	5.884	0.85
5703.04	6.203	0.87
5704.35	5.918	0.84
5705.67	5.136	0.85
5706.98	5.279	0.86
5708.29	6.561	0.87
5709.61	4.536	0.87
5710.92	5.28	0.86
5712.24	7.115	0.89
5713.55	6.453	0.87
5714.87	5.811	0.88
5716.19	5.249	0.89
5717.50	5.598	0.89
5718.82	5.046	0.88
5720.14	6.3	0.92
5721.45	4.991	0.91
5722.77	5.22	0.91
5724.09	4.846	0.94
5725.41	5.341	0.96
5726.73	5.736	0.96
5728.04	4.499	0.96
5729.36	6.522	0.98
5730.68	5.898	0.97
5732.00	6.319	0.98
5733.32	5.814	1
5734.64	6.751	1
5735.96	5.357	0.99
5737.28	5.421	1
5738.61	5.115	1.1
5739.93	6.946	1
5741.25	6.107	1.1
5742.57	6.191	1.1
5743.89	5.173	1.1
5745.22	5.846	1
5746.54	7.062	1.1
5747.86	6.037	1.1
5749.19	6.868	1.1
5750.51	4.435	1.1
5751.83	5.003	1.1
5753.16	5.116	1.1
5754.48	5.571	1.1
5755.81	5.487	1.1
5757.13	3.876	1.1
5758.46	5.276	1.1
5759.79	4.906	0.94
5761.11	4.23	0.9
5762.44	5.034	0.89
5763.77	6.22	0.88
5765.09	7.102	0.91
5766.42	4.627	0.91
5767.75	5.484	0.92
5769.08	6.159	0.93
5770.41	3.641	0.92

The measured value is 5.52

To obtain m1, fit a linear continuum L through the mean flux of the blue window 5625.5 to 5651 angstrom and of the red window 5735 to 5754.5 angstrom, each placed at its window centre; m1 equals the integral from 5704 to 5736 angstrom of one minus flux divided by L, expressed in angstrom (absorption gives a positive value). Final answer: 0.0 angstrom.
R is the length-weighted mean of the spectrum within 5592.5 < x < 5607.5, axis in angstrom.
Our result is 5.53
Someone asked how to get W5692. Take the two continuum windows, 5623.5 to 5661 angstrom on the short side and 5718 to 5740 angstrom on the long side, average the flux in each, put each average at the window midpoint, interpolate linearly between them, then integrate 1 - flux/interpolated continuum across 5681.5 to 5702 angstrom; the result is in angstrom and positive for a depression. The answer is 0.9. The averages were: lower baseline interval 5.35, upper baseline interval 5.62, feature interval 5.25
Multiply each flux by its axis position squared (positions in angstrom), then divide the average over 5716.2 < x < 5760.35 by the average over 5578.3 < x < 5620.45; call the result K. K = 0.98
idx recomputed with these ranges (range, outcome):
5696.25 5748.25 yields 5.71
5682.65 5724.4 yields 5.48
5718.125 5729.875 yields 5.38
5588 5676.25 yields 5.62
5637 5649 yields 5.64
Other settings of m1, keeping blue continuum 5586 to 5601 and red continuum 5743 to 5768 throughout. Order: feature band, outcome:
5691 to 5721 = -1.1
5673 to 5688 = 0.1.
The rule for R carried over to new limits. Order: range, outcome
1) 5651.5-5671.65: 5.51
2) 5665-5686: 5.56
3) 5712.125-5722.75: 5.72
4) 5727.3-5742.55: 5.9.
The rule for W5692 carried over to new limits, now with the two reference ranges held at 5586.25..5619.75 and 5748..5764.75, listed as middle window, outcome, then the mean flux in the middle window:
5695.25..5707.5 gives 0.0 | 5.46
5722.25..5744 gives -1.7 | 5.74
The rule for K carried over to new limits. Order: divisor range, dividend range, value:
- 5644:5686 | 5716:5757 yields 1.04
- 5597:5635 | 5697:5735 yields 1.02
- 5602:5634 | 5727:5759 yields 1.03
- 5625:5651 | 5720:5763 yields 1.09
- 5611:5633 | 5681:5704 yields 0.94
